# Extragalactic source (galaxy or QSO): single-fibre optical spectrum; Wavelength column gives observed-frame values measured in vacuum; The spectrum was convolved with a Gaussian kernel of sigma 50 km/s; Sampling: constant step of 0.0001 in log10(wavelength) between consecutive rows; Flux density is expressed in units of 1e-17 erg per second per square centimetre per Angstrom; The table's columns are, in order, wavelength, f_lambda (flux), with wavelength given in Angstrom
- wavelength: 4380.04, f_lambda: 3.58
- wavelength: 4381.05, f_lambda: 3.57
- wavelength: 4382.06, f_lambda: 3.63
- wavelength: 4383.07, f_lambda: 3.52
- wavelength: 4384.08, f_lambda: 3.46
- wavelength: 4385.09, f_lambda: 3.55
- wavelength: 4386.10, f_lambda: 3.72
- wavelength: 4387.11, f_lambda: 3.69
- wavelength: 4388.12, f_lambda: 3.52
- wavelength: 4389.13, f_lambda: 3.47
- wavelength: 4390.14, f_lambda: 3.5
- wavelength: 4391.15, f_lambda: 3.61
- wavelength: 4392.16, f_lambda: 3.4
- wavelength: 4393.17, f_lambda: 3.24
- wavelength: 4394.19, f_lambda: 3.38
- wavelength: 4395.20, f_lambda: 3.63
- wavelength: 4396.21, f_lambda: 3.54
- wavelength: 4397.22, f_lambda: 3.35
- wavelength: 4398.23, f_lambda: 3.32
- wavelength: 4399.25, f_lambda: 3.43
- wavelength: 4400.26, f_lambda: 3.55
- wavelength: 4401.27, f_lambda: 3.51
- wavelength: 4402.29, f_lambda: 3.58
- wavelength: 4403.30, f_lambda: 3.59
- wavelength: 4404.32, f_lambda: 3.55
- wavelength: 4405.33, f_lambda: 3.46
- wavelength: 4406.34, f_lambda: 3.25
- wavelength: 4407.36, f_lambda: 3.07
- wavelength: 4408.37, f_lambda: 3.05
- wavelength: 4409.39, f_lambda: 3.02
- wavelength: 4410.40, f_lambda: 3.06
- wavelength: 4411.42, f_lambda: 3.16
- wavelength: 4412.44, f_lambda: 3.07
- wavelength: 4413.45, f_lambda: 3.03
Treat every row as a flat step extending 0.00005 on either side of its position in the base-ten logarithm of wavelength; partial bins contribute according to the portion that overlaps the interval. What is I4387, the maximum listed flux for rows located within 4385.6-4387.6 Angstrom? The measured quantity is 3.72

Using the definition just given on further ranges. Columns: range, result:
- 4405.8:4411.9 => 3.25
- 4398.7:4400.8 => 3.55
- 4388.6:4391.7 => 3.61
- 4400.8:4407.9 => 3.59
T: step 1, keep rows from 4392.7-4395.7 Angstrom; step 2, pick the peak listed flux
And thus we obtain 3.63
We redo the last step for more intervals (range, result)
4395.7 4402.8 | 3.58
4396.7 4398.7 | 3.35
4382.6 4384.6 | 3.52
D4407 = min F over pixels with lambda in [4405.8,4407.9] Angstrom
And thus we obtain 3.07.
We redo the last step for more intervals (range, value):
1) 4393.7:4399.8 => 3.32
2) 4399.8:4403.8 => 3.51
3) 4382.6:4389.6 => 3.46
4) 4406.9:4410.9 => 3.02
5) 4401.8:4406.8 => 3.25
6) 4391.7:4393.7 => 3.24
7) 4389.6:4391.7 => 3.5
